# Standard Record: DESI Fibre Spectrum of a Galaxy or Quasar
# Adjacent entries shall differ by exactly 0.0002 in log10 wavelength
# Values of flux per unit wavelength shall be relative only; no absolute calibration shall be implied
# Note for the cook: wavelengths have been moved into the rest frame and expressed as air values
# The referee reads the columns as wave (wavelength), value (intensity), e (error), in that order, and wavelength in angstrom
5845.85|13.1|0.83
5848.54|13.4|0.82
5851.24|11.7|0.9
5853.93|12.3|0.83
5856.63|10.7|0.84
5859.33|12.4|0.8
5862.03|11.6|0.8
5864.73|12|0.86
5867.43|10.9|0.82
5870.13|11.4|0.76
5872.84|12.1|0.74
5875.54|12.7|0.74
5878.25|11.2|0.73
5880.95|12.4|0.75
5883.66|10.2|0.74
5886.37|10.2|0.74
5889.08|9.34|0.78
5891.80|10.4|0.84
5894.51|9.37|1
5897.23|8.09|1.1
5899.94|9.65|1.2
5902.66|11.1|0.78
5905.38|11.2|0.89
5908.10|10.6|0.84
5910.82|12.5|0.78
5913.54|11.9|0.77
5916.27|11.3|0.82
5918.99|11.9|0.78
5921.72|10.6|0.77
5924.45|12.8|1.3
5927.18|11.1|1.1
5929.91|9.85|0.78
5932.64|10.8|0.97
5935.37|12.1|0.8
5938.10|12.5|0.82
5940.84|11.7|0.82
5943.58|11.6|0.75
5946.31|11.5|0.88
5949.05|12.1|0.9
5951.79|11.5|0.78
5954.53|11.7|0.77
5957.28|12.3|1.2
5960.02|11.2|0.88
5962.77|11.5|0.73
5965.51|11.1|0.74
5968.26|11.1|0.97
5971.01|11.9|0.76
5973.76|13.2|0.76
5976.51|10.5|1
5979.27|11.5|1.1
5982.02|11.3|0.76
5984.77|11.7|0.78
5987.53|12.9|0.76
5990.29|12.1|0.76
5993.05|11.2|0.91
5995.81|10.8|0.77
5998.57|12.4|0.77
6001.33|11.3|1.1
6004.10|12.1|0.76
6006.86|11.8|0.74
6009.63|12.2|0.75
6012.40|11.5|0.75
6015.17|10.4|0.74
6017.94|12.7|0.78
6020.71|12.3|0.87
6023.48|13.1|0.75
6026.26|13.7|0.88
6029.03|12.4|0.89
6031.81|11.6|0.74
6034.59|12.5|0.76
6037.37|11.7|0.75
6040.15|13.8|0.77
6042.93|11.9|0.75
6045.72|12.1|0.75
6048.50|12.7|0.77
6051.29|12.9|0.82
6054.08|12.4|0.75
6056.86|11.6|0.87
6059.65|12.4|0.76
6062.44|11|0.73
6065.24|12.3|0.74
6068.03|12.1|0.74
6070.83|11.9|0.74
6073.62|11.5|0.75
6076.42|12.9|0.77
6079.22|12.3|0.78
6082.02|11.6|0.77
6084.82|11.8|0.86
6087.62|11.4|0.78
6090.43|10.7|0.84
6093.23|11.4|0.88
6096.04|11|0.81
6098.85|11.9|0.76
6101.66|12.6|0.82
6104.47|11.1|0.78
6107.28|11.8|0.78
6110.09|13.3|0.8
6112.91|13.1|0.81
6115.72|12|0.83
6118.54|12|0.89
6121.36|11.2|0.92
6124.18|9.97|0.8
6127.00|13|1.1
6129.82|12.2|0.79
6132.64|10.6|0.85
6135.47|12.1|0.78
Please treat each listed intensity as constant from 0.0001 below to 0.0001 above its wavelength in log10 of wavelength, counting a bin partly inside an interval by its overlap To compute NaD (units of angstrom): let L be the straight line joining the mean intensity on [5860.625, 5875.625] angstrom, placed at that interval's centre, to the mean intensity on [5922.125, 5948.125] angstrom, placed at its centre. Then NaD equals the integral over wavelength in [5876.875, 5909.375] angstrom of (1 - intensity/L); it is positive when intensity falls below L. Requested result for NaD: 3.7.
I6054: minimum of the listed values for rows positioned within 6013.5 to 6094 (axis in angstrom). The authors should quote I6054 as 10.4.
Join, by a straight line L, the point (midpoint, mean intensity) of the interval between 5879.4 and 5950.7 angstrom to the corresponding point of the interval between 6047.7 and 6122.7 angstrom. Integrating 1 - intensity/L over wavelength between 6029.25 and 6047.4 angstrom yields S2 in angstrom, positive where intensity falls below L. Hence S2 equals -0.9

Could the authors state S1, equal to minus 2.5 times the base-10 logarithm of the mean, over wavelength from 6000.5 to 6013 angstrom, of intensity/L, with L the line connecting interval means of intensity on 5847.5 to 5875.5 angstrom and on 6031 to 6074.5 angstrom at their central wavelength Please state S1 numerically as 0.03 mag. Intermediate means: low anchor 11.9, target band 11.8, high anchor 12.2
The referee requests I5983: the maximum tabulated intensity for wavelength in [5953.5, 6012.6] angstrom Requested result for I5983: 13.2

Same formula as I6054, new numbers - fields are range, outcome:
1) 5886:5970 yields 8.09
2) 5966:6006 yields 10.5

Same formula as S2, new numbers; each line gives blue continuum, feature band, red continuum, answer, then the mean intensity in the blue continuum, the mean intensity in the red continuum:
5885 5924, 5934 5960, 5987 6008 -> -1.6 angstrom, 10.6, 11.8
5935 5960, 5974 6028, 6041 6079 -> 0.4 angstrom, 11.8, 12.2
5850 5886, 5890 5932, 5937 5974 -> 3.1 angstrom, 11.6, 11.7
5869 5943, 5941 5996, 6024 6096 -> -0.8 angstrom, 11.1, 12.1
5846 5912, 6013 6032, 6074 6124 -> -1.2 angstrom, 11.2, 11.8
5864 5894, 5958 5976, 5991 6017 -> -0.3 angstrom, 11.1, 11.6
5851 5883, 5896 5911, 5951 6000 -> 1.7 angstrom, 11.8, 11.7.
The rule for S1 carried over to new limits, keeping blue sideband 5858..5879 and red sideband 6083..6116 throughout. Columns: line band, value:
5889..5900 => 0.25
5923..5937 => 0.04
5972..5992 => -0.01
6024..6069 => -0.05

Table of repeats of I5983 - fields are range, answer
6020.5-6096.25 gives 13.8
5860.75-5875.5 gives 12.1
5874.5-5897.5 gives 12.7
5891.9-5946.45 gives 12.8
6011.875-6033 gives 13.7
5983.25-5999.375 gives 12.9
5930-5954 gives 12.5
